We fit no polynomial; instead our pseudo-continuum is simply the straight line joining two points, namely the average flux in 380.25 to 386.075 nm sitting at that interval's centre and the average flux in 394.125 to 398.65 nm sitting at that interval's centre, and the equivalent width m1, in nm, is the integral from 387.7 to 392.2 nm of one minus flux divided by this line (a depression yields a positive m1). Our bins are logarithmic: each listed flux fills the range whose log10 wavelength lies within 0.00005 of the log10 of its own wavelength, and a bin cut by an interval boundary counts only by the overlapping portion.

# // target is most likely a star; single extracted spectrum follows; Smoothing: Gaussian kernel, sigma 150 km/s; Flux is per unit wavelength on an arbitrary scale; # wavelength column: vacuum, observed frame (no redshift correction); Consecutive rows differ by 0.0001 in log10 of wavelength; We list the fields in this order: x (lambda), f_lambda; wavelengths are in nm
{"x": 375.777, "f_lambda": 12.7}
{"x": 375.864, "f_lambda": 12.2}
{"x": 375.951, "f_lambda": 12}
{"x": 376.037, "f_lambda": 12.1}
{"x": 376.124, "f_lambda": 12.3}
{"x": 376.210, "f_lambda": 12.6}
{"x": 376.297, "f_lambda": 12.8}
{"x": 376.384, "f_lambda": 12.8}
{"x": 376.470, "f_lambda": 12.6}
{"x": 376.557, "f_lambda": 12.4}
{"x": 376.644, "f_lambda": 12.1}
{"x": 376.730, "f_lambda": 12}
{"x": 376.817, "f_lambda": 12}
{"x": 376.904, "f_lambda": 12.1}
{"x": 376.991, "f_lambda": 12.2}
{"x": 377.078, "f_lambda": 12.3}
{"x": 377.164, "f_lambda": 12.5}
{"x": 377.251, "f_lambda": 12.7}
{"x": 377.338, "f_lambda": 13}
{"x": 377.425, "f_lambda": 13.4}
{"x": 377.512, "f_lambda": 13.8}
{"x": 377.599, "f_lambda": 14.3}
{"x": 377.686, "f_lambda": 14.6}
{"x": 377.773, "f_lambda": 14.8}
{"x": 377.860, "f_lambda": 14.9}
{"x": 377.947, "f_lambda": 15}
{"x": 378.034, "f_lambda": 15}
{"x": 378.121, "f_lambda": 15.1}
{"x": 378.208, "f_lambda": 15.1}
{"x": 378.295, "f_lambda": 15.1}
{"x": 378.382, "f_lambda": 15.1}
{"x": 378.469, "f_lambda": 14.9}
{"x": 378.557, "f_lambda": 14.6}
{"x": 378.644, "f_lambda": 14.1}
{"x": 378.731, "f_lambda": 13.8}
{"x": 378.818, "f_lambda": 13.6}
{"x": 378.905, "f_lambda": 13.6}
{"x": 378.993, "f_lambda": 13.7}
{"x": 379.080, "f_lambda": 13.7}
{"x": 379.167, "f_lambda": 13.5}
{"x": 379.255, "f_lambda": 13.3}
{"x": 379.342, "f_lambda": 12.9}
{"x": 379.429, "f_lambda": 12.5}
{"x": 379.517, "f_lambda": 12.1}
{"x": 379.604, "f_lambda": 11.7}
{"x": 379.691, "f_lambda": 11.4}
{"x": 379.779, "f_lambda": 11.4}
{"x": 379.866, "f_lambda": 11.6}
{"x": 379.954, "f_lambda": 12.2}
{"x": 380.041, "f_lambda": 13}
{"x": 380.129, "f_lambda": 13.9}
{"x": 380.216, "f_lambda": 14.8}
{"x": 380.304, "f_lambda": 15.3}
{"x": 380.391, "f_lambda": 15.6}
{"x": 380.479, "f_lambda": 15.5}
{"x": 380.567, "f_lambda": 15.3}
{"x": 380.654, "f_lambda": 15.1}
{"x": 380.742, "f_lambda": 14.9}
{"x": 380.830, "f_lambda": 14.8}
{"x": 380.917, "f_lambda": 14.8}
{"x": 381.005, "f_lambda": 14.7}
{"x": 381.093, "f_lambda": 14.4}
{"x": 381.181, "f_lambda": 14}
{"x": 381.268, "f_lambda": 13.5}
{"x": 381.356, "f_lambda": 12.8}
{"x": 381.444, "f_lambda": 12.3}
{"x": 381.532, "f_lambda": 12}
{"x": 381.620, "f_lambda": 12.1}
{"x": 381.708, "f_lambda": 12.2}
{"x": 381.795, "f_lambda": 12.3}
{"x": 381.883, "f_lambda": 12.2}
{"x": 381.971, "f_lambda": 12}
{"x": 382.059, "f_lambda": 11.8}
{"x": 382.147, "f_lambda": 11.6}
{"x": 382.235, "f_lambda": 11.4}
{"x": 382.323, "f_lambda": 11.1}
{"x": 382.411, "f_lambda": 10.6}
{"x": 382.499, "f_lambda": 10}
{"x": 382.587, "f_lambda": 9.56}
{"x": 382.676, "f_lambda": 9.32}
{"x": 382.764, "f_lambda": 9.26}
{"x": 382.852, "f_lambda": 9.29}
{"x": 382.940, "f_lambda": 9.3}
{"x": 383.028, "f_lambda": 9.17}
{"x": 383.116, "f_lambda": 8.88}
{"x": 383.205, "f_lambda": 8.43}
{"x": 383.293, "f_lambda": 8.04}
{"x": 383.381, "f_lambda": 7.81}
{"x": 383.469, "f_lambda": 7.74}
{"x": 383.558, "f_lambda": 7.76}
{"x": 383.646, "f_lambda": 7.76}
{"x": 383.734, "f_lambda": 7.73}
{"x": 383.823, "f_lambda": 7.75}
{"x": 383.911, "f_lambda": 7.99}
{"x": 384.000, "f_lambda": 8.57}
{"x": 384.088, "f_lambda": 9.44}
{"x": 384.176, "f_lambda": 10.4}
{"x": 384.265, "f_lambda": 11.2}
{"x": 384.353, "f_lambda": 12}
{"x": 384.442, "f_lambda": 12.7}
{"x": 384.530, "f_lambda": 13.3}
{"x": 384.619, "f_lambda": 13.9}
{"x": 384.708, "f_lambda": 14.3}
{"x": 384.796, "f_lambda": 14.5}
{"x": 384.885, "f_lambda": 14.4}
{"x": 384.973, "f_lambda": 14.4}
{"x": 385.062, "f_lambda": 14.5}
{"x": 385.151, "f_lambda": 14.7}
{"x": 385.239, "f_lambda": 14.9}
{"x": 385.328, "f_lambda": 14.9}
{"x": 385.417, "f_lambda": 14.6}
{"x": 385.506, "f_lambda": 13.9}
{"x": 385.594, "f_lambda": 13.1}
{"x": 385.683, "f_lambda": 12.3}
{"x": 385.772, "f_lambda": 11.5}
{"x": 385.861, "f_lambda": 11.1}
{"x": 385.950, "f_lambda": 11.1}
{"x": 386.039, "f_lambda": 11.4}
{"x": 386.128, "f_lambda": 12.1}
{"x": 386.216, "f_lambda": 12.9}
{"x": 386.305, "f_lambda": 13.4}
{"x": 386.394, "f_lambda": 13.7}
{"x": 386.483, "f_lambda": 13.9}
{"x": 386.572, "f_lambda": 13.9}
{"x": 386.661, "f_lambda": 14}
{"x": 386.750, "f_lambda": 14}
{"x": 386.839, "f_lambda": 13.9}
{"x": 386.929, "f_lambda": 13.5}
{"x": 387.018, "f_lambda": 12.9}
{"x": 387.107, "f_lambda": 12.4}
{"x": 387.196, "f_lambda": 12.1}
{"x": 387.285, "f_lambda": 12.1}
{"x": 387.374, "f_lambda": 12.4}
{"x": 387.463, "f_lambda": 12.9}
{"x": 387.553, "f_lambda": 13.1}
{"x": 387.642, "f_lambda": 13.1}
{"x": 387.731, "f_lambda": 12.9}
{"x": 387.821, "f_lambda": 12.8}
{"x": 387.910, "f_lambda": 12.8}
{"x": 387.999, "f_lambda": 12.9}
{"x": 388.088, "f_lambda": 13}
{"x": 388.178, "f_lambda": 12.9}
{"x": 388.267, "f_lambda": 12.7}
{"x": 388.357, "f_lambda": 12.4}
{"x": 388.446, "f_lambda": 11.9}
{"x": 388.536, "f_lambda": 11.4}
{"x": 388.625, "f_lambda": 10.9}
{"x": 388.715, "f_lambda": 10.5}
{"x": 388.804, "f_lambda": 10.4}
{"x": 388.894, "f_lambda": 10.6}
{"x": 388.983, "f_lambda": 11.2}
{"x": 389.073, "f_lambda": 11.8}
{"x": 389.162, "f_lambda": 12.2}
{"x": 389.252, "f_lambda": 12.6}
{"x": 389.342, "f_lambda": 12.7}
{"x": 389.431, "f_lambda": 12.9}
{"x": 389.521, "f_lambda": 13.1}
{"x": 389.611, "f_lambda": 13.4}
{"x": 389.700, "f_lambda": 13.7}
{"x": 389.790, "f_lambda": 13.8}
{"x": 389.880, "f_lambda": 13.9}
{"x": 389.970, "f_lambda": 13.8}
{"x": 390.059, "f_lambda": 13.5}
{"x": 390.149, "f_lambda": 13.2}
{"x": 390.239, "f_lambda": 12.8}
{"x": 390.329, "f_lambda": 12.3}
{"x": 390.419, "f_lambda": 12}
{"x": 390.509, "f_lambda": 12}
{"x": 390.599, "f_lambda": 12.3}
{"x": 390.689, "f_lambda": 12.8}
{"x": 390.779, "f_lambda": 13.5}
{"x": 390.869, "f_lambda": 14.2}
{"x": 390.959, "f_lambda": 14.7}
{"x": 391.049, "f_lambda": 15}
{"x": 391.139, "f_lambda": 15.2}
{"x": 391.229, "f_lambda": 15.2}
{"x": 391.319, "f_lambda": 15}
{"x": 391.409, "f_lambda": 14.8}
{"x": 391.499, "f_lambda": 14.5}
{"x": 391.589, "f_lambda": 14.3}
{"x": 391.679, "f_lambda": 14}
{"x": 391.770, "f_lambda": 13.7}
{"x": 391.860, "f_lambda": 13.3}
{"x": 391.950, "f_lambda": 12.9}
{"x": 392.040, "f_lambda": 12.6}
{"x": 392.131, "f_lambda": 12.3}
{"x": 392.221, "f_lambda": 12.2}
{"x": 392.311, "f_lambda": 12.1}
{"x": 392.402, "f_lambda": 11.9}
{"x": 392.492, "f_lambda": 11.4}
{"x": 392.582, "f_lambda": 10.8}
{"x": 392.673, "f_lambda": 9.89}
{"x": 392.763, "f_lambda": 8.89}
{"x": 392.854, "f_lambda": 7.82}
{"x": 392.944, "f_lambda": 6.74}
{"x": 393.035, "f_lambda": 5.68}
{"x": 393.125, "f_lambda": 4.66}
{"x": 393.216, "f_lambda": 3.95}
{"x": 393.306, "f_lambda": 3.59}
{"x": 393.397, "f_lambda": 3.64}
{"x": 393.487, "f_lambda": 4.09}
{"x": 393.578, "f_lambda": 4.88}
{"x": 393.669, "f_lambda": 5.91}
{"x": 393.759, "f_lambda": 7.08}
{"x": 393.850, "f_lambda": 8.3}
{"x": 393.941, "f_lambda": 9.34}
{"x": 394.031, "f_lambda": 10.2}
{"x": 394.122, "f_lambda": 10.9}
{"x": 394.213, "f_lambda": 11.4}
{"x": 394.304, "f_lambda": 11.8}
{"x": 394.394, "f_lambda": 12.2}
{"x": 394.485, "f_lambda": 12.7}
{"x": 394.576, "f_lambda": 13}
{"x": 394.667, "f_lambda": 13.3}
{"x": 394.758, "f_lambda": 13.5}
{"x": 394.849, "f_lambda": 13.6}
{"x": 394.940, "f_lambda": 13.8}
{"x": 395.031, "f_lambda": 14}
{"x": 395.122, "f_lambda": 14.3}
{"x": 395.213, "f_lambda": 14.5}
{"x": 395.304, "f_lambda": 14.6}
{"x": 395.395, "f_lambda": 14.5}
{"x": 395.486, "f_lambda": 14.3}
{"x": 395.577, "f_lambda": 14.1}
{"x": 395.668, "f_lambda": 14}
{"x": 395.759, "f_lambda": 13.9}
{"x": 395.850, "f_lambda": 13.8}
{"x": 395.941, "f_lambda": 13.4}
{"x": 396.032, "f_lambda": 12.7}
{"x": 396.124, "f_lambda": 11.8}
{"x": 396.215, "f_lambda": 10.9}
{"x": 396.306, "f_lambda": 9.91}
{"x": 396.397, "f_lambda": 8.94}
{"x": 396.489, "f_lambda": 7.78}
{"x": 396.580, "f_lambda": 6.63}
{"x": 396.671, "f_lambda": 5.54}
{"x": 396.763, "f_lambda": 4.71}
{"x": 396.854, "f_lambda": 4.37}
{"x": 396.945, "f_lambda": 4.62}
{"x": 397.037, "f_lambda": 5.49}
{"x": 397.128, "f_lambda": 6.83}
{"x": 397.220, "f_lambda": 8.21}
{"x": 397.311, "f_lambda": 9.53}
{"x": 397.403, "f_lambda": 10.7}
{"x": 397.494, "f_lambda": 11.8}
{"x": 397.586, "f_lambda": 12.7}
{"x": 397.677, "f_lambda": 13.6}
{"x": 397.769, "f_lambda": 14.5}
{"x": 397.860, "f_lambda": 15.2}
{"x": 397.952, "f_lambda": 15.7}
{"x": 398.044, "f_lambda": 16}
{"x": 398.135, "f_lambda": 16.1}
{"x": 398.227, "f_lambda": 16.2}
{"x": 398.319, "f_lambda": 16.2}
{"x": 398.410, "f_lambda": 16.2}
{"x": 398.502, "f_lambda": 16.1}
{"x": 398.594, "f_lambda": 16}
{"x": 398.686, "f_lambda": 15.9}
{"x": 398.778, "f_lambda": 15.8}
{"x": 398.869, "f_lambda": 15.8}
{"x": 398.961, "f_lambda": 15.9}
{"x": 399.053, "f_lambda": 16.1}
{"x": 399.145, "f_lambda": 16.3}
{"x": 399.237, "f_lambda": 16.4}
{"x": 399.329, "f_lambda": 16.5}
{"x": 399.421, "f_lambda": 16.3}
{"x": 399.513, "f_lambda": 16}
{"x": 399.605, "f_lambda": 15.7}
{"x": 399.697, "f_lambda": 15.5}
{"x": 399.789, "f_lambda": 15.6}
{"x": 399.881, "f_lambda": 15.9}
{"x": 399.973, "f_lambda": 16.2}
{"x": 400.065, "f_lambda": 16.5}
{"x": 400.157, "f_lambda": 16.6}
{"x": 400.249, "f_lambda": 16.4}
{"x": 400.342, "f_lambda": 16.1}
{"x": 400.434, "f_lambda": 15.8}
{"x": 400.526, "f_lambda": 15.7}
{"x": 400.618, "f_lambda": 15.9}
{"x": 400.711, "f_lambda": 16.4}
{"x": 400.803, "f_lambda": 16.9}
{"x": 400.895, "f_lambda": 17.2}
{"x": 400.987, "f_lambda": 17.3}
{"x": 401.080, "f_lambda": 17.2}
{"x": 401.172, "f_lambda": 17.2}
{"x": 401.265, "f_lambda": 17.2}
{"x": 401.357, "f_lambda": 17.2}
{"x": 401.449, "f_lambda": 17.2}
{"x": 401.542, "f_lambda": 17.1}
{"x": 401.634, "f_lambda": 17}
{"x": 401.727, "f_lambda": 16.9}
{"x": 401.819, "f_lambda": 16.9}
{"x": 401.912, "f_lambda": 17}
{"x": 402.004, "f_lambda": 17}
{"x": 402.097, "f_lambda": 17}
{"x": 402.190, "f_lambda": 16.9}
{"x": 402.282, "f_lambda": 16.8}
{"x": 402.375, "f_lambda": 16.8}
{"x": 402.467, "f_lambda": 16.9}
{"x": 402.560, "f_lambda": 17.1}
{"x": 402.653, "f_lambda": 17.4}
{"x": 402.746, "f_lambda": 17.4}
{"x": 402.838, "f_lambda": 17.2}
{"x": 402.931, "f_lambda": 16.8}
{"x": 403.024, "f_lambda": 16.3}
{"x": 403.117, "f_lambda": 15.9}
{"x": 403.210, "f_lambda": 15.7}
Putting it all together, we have -0.36 nm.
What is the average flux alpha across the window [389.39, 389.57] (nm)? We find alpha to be 13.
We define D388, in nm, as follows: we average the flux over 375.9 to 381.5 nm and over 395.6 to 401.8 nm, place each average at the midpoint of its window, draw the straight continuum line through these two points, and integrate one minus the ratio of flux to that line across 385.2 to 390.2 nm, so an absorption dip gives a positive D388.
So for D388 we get 0.36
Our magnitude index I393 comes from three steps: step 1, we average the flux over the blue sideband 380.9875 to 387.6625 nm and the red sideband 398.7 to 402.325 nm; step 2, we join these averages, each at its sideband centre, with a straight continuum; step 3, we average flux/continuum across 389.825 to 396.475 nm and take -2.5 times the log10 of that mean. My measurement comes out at 0.22 mag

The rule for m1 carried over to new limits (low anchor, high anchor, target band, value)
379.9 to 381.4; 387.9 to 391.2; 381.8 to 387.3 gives 0.82 nm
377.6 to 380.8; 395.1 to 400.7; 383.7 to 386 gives 0.25 nm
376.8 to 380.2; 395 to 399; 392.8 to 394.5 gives 0.68 nm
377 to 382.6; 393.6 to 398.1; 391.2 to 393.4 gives 0.19 nm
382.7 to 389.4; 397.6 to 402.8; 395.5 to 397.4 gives 0.71 nm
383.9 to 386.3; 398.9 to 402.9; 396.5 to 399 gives 0.61 nm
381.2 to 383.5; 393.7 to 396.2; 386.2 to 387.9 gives -0.27 nm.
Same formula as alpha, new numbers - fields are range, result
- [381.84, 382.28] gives 11.8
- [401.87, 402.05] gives 17.1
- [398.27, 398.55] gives 16.2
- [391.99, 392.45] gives 12.2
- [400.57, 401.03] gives 16.7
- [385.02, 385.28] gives 14.7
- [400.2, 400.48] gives 16.1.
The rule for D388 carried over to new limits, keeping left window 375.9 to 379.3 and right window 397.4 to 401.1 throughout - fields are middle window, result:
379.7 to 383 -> 0.31 nm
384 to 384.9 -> 0.12 nm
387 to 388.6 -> 0.22 nm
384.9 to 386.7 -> 0.13 nm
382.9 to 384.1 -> 0.50 nm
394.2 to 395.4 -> 0.15 nm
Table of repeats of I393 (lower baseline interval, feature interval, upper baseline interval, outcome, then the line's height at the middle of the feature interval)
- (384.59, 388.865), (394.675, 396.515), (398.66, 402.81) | 0.174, 15.2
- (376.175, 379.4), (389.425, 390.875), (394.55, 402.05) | 0.064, 13.9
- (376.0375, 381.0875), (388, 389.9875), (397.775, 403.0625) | 0.209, 15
